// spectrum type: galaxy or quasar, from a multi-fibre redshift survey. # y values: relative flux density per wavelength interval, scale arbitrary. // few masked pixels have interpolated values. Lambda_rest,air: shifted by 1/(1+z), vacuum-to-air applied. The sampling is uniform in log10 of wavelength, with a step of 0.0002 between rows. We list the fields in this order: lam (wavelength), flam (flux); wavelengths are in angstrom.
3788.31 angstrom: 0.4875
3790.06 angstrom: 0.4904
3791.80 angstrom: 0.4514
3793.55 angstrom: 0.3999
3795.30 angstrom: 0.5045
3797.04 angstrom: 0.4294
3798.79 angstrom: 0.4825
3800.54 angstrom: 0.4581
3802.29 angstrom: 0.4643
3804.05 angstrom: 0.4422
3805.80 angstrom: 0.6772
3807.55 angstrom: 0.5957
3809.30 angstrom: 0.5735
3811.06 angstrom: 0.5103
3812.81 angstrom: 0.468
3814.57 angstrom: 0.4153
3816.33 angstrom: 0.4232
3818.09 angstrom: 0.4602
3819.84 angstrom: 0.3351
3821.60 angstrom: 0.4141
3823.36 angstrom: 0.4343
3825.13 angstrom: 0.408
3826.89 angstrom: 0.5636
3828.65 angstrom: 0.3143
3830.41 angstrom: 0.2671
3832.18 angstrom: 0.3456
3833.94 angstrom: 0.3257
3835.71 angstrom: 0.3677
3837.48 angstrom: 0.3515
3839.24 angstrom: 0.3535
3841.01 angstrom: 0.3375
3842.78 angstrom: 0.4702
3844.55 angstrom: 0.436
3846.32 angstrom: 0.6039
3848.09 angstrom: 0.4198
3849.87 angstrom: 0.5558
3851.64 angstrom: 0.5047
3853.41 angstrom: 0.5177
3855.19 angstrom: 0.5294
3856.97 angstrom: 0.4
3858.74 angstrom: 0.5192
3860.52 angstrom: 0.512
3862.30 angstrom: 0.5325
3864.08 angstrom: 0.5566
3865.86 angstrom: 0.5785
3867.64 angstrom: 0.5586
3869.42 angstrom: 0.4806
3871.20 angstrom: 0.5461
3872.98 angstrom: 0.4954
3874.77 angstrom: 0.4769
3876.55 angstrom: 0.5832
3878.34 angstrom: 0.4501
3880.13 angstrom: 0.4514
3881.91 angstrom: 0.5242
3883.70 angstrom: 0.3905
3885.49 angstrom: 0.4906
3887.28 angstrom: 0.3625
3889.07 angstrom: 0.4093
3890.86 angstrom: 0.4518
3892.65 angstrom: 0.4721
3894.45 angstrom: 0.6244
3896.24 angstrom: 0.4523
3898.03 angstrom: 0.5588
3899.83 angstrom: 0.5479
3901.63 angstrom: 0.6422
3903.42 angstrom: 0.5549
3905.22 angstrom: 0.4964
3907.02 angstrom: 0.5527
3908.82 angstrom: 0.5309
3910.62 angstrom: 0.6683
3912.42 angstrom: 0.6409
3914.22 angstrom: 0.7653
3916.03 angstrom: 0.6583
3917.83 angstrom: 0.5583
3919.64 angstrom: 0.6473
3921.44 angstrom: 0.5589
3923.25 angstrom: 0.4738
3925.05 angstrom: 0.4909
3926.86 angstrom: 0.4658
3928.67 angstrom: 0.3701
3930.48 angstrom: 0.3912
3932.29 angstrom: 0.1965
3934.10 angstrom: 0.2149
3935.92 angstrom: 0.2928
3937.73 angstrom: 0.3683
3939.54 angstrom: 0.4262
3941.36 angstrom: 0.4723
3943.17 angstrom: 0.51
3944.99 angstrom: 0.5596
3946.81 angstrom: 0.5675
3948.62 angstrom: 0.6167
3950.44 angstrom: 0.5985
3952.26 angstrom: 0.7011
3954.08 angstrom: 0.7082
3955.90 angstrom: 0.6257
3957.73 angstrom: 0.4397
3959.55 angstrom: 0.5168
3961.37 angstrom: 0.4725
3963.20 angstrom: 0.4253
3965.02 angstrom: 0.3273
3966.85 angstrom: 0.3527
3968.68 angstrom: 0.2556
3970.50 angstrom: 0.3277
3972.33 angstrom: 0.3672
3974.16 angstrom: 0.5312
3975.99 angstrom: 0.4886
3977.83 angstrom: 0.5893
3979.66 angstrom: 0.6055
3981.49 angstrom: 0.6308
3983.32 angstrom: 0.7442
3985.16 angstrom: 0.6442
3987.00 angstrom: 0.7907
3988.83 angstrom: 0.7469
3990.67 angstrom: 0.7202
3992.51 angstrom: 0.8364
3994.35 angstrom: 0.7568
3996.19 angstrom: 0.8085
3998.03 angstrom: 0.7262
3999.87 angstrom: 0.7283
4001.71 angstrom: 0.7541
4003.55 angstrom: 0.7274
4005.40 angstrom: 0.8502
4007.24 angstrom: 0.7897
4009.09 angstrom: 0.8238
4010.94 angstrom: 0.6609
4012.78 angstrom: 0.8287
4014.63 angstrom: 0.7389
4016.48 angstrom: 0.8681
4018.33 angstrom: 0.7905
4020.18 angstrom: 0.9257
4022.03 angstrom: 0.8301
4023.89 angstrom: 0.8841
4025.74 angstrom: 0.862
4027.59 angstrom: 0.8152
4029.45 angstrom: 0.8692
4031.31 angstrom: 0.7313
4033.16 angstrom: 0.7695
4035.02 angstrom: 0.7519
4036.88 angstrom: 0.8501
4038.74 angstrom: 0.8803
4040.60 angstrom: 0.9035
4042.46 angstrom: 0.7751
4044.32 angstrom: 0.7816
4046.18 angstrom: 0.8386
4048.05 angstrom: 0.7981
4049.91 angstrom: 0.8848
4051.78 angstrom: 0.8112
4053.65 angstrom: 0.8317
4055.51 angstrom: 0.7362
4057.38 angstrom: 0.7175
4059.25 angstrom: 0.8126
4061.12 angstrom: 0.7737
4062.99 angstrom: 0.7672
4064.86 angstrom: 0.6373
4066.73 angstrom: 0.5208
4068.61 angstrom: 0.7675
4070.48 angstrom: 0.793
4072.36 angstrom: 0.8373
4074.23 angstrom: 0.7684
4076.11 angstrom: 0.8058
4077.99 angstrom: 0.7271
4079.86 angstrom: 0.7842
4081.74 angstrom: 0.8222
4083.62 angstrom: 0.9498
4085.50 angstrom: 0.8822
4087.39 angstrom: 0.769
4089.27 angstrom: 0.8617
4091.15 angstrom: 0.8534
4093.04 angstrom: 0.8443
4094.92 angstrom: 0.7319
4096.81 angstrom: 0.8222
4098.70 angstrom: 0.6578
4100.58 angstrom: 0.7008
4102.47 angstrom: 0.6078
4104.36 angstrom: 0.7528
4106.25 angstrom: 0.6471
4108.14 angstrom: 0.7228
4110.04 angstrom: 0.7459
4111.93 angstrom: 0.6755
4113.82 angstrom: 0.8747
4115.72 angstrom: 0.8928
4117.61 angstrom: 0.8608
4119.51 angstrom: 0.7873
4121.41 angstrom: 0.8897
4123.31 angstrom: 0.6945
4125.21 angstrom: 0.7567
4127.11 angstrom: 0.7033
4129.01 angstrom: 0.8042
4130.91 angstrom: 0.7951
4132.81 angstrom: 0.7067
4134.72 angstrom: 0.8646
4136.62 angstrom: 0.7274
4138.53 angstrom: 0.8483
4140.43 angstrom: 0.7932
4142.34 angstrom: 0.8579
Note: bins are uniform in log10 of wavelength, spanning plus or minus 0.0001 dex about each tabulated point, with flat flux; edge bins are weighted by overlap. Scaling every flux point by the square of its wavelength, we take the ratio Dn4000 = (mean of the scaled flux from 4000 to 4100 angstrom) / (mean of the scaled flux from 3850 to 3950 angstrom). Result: 1.71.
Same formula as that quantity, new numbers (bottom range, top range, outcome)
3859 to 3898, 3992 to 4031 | 1.73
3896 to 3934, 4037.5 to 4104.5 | 1.60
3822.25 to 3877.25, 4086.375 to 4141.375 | 1.91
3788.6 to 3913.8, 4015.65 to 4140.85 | 1.84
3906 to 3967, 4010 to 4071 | 1.65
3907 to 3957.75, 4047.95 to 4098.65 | 1.62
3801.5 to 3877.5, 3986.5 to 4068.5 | 1.85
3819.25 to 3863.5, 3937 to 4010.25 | 1.48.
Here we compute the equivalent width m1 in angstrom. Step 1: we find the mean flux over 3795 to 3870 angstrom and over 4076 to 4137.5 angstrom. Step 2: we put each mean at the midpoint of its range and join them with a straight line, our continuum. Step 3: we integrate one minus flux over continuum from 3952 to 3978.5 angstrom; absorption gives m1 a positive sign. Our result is 6.3 angstrom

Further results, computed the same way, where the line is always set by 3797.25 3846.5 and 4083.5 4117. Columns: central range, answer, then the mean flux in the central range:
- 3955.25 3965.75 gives 2.4 angstrom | 0.466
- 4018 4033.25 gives -3.4 angstrom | 0.836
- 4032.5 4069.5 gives -3.5 angstrom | 0.78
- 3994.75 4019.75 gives -4.5 angstrom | 0.779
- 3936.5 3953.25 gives 1.6 angstrom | 0.532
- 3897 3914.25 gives -1.5 angstrom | 0.586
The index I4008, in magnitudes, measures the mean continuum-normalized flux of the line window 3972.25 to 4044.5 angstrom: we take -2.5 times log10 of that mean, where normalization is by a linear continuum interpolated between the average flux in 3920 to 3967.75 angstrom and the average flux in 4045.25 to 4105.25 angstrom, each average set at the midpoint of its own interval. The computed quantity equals -0.22 mag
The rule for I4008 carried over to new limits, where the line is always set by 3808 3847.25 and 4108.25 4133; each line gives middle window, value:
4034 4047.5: -0.20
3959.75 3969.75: 0.48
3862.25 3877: -0.13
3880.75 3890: 0.13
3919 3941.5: 0.31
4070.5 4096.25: -0.11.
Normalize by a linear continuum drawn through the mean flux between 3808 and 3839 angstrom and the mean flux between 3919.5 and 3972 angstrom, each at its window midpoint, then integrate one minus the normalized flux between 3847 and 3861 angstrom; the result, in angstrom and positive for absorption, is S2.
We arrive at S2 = -2.4 angstrom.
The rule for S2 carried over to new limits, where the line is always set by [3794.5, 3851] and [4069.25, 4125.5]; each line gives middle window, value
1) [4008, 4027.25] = -3.8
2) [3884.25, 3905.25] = 1.2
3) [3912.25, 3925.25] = -0.9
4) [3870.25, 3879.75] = 0.0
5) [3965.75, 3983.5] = 4.4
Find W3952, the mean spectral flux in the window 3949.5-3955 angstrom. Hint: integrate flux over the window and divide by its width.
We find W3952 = 0.669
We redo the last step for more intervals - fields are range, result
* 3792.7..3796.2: 0.453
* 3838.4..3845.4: 0.399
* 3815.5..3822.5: 0.408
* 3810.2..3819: 0.455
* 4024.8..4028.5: 0.841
